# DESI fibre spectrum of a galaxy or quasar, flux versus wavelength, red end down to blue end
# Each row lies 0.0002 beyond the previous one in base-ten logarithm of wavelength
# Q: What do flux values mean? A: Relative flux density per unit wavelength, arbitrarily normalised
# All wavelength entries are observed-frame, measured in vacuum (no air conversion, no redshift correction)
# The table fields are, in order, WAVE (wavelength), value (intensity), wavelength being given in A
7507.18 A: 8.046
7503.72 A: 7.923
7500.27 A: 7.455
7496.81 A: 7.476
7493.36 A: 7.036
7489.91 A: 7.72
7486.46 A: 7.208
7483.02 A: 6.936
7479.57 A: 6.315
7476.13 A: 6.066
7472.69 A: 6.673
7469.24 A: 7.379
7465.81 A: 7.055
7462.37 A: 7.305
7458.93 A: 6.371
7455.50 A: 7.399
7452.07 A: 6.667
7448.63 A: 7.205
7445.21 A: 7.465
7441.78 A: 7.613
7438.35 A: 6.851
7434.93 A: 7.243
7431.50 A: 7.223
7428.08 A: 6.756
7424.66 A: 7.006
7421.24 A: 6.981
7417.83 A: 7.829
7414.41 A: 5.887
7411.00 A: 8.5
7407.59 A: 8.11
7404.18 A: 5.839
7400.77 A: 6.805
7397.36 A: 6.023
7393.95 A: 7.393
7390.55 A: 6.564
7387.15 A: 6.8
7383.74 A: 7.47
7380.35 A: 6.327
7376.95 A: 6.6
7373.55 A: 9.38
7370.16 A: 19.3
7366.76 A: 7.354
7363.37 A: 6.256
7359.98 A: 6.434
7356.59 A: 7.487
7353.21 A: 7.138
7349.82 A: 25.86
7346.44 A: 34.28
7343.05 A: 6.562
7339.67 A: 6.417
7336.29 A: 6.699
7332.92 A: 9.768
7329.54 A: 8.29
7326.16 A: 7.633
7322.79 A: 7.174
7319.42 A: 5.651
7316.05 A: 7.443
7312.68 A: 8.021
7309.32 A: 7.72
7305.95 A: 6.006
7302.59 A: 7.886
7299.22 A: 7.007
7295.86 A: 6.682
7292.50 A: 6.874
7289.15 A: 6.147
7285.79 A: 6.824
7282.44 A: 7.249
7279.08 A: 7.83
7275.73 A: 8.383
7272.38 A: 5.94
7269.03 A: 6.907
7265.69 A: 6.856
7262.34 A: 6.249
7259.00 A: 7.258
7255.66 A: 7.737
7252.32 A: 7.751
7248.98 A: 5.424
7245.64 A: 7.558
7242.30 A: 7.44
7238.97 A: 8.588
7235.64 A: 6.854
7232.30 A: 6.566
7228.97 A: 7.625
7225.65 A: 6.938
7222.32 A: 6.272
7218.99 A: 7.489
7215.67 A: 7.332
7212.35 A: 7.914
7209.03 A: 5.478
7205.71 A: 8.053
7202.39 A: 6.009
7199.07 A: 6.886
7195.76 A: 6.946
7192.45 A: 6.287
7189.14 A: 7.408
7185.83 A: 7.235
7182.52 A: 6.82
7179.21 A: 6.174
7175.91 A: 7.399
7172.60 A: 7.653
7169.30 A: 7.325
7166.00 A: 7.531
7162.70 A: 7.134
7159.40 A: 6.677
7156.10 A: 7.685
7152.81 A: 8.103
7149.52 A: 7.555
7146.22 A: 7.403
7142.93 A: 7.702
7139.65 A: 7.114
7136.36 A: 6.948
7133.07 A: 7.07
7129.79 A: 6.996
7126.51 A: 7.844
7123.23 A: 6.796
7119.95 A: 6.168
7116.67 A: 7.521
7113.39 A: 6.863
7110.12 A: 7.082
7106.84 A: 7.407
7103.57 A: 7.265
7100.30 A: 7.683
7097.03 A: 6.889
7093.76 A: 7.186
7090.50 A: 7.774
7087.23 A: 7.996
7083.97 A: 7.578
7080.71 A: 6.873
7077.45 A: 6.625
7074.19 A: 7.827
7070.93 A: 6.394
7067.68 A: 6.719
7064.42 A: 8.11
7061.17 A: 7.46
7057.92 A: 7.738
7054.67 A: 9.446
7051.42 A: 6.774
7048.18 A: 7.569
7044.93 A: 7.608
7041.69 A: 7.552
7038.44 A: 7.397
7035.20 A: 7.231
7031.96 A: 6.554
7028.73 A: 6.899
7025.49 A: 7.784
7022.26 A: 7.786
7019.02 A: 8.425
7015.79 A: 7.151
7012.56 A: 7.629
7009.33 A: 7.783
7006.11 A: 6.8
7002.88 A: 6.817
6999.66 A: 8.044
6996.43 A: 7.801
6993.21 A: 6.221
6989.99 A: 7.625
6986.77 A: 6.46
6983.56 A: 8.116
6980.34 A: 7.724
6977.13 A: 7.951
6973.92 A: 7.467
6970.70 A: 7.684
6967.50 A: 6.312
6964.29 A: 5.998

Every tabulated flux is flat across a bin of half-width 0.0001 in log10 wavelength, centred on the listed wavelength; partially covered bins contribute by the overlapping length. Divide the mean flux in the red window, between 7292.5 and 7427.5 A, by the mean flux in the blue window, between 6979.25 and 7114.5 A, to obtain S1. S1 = 1.16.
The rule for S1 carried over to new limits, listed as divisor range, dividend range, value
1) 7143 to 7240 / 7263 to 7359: 1.23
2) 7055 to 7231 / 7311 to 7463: 1.17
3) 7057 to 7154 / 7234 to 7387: 1.16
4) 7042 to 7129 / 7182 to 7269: 0.96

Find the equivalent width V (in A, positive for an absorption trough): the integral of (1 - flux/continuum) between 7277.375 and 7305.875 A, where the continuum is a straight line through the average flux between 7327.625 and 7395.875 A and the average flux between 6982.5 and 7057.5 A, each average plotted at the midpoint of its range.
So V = 7.6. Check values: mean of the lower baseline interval 7.46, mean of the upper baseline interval 10.1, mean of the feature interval 7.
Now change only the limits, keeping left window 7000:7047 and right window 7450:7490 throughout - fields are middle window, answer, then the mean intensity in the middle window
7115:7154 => 0.11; 7.26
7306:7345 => -2.51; 7.51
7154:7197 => 0.73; 7.11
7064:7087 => 0.58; 7.16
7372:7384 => -0.72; 7.42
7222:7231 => 0.18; 7.03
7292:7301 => 0.29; 6.86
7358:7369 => -0.48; 7.31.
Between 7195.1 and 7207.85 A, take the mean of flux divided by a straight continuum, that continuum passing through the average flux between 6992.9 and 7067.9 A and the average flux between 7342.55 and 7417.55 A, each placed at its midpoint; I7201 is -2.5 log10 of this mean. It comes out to 0.23 mag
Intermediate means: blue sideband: 7.51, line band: 6.92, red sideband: 9.66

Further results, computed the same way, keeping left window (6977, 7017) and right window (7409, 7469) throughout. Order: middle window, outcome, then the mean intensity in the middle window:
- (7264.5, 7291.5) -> 0.03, 7.02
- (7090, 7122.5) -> 0.03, 7.15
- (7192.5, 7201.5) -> 0.08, 6.73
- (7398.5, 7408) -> 0.07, 6.7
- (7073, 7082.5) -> 0.04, 7.08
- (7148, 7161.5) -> -0.03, 7.49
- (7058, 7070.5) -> 0.00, 7.37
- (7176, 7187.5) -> 0.07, 6.83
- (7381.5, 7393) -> 0.04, 6.95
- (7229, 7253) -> 0.01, 7.17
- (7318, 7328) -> 0.05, 6.87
